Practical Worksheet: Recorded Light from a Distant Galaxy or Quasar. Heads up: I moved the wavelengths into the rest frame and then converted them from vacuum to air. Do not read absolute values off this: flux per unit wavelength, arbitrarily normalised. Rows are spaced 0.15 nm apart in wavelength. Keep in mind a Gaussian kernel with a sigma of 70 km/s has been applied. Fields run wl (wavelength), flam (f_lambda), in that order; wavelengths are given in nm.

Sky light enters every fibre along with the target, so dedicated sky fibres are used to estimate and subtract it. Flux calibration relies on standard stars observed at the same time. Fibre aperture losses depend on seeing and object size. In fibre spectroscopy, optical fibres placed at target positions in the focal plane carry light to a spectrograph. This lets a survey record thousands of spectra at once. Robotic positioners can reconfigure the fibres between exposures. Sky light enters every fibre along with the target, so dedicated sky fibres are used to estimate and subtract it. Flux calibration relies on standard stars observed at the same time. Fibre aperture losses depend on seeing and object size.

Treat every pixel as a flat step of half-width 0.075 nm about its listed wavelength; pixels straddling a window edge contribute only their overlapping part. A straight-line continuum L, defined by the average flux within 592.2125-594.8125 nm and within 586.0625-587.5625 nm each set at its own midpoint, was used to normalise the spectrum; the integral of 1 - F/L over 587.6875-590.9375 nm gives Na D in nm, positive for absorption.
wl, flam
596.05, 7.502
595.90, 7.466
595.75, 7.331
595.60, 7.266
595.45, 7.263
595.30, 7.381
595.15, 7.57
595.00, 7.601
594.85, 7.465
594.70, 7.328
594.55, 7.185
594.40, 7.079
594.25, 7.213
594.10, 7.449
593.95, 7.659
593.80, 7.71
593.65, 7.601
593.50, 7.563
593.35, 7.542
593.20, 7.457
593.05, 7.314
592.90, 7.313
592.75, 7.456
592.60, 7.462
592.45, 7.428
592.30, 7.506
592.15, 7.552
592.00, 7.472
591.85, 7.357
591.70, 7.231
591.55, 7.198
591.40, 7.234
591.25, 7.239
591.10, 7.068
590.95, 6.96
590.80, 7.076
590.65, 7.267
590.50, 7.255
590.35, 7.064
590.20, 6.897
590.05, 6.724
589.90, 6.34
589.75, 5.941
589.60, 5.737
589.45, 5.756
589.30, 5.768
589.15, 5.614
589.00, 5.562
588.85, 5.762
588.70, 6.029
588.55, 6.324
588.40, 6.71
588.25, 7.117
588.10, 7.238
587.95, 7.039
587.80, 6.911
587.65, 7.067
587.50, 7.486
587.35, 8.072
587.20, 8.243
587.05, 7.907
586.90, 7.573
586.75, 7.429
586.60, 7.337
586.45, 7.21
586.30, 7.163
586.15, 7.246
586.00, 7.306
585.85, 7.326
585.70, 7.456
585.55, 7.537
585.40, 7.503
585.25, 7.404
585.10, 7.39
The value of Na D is 0.44 nm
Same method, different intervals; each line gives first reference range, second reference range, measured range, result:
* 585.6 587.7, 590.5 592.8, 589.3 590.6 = 0.16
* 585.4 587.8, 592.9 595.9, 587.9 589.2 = 0.19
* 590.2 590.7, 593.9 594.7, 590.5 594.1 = -0.08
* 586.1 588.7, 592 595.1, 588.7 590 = 0.26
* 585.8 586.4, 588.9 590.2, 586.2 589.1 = -0.15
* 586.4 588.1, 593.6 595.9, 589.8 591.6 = 0.10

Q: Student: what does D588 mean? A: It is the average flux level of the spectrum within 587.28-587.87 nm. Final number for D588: 7.38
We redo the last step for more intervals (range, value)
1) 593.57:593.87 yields 7.65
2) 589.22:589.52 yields 5.76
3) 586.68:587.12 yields 7.64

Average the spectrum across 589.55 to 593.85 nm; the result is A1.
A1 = 7.18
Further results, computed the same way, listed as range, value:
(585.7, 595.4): 7.11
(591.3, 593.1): 7.38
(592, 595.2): 7.45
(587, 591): 6.73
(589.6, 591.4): 6.86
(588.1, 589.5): 6.14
